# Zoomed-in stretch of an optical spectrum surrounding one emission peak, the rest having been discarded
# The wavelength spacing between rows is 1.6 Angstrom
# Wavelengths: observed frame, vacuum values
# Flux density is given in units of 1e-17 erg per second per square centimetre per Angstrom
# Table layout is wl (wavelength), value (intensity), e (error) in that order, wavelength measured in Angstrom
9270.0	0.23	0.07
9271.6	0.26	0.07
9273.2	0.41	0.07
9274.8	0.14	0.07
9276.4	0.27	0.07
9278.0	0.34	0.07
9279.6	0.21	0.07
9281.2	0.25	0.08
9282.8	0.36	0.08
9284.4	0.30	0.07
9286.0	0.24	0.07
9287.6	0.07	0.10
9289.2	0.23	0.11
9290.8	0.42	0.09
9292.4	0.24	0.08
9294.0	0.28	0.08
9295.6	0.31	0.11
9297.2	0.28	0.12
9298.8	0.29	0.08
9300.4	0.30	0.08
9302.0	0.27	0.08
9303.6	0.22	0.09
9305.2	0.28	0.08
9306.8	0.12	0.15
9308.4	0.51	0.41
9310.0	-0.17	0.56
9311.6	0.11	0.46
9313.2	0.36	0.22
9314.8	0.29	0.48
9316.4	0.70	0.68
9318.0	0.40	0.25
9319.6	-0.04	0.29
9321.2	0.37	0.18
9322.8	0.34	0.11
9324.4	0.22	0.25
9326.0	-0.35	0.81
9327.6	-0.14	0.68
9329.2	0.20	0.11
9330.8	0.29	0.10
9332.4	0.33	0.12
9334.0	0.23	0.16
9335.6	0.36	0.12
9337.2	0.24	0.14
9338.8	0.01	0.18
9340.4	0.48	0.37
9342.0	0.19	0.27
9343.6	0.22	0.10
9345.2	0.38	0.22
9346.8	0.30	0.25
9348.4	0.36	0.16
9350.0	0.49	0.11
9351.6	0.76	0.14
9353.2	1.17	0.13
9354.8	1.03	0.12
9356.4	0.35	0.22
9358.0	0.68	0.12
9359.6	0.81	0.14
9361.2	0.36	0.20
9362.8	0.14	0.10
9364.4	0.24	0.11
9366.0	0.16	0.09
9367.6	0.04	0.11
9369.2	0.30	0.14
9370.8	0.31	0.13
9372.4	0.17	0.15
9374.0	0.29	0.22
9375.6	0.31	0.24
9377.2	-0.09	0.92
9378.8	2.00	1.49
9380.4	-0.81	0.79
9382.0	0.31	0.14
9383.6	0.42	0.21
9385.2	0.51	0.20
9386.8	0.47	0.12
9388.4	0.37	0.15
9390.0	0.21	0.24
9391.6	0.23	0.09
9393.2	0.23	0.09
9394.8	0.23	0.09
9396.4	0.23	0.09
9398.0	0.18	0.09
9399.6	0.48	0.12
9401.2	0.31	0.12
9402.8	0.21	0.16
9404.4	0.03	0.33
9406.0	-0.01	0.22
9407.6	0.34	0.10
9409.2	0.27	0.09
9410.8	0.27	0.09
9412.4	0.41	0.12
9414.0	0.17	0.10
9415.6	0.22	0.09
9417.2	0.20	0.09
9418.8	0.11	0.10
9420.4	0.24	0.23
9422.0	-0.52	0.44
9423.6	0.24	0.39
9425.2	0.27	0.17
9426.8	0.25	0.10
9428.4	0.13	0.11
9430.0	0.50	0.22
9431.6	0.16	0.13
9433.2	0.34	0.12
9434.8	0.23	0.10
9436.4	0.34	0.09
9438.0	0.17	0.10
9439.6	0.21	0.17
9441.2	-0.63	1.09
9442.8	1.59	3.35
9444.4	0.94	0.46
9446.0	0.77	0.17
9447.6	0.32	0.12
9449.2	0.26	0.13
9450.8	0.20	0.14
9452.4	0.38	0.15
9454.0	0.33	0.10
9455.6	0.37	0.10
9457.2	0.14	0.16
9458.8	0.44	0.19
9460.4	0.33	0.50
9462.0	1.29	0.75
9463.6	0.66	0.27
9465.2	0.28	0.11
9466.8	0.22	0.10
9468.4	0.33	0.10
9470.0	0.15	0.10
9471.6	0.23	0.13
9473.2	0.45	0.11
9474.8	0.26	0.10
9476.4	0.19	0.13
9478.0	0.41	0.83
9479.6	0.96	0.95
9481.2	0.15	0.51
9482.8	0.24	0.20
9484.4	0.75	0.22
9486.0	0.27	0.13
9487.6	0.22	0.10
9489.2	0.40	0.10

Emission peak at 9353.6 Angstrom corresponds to Hbeta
